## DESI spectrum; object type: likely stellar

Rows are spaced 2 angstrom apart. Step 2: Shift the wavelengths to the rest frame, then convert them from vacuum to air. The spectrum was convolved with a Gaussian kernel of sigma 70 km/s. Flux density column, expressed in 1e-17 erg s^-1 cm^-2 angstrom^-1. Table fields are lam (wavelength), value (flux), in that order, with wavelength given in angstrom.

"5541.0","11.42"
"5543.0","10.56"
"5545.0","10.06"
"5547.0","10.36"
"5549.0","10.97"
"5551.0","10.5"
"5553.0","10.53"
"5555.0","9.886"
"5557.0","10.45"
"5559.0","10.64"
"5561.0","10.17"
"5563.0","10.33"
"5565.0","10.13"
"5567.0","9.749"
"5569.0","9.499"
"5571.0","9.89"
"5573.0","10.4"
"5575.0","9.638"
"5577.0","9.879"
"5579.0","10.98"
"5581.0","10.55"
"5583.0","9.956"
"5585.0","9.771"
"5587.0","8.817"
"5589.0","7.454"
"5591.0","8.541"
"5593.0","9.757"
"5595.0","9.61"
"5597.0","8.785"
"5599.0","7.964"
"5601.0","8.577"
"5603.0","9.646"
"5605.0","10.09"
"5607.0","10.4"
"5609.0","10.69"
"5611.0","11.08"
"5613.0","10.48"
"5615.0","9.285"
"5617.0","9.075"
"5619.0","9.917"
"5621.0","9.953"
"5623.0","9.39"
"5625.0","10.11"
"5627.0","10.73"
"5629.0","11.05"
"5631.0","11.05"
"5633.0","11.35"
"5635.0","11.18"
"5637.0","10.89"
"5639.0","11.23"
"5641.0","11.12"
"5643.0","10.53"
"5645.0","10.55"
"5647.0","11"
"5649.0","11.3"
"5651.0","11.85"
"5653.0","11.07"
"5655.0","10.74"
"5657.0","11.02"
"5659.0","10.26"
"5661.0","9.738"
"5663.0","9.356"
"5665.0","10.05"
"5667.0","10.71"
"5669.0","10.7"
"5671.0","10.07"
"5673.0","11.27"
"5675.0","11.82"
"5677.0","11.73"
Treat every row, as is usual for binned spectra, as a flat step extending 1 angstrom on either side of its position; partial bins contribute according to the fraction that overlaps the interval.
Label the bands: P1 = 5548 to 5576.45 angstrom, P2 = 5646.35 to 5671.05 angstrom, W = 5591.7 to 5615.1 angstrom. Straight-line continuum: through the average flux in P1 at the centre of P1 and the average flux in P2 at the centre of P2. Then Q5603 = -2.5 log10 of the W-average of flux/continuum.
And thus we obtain 0.07 mag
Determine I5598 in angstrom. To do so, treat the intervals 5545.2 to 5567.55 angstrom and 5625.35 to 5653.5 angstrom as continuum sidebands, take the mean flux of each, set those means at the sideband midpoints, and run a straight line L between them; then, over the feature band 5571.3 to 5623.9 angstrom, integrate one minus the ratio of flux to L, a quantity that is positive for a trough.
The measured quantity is 5.1 angstrom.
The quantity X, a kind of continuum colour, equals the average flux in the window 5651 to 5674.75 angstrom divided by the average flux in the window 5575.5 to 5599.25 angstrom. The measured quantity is 1.12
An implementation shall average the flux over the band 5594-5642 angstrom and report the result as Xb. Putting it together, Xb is 10.2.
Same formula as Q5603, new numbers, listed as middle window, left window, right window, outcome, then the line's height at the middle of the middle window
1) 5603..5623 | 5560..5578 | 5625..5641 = 0.07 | 10.7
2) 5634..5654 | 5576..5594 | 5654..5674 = -0.09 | 10.2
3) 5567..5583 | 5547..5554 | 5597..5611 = 0.01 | 10.2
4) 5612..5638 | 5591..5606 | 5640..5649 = -0.02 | 10.1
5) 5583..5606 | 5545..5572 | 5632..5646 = 0.17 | 10.6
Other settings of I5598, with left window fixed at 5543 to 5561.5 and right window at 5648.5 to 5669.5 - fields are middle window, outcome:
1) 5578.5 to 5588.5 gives 0.60 angstrom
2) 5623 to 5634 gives -0.19 angstrom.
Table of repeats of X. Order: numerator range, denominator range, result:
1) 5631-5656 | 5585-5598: 1.24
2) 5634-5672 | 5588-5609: 1.17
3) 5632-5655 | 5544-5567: 1.07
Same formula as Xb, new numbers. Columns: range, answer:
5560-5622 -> 9.71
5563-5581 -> 10.1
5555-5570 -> 10.1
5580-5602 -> 9.07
